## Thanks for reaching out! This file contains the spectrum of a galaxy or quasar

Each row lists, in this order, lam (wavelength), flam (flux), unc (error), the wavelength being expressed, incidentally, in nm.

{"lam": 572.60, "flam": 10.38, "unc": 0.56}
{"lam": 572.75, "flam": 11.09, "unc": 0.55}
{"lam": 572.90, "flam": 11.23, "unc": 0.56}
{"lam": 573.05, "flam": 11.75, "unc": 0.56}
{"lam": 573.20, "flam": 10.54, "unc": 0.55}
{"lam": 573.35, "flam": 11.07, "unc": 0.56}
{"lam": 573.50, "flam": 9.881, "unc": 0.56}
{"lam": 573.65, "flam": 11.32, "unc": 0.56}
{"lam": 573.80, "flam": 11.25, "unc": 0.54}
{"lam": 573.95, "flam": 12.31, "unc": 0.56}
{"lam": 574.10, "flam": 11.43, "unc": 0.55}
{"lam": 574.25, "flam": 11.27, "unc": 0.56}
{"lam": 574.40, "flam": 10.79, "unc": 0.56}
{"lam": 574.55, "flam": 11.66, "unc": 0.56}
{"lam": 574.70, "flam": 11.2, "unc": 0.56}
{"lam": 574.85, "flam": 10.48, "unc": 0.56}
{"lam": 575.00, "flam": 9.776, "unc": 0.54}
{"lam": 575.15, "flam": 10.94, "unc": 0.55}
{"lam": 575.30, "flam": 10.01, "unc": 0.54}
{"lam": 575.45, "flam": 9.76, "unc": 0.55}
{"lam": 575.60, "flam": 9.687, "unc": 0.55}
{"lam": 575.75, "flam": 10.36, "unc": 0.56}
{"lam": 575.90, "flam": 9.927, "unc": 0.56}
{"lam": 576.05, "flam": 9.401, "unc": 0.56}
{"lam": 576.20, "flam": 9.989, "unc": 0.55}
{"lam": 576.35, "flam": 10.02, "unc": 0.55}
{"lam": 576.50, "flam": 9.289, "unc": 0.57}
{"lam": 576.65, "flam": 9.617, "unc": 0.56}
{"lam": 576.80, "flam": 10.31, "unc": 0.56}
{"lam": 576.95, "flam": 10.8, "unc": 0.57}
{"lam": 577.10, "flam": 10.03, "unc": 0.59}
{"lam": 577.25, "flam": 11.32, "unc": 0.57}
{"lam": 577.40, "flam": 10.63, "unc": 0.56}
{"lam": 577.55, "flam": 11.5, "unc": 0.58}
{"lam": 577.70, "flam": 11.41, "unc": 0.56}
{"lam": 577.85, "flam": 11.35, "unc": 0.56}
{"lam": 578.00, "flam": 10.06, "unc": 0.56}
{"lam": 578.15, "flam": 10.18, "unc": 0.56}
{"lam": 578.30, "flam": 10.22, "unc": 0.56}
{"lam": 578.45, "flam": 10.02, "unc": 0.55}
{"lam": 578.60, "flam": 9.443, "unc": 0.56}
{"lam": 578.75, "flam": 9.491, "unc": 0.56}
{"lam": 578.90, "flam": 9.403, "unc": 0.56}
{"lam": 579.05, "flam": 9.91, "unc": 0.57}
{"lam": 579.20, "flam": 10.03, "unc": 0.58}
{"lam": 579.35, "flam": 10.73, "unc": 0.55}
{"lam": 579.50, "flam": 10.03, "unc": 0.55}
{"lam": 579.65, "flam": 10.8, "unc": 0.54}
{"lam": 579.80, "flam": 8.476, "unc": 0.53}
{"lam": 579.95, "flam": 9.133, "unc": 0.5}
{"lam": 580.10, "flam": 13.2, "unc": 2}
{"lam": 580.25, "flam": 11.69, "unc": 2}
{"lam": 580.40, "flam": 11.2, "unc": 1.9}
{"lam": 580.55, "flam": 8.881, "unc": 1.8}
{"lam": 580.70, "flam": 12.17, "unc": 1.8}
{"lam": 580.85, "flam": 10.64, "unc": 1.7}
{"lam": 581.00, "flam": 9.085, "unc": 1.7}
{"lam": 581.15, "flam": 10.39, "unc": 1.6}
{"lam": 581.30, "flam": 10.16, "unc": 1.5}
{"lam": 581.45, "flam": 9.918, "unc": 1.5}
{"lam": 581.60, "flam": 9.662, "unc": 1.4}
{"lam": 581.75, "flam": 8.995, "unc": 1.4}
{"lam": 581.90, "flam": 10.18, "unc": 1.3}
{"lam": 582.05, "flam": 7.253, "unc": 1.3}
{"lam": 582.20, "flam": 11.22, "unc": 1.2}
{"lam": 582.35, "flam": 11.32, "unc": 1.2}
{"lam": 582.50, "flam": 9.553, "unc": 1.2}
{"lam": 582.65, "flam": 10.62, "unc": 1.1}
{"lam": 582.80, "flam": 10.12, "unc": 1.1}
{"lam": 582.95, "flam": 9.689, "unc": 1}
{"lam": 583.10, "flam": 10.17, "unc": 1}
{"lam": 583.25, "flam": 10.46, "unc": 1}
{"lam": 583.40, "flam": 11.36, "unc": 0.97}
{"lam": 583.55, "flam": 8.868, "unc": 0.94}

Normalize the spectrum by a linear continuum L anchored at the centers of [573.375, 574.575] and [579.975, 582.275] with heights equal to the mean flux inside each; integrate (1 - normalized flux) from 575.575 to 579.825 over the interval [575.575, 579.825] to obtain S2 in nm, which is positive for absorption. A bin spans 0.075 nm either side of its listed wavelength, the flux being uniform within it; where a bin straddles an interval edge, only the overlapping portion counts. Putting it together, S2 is 0.22 nm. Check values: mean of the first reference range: 11.2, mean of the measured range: 10.2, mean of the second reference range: 10.3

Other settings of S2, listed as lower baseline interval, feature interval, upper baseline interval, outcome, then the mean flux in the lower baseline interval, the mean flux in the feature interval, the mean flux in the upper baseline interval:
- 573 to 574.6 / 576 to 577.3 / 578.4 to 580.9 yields 0.08 nm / 11.2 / 10.1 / 10.3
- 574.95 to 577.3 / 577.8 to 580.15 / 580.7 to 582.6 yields -0.02 nm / 10.1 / 10.1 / 9.97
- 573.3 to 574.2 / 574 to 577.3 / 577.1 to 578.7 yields 0.17 nm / 11.2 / 10.4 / 10.6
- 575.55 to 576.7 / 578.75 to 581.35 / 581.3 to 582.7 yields -0.13 nm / 9.79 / 10.3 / 9.86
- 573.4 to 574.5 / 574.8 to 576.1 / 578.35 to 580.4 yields 0.10 nm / 11.2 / 10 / 10.2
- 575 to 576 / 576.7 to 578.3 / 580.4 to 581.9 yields -0.10 nm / 10.1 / 10.7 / 10.1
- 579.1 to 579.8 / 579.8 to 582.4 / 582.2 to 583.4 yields 0.01 nm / 10.2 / 10.2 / 10.4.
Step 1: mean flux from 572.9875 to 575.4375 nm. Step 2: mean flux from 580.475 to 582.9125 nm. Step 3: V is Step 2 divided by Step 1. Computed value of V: 0.9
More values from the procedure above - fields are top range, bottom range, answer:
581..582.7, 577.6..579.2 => 0.97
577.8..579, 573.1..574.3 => 0.90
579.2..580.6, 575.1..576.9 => 1.05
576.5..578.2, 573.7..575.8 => 0.98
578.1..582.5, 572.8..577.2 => 0.96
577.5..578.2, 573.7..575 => 0.97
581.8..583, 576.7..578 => 0.92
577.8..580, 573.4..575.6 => 0.92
